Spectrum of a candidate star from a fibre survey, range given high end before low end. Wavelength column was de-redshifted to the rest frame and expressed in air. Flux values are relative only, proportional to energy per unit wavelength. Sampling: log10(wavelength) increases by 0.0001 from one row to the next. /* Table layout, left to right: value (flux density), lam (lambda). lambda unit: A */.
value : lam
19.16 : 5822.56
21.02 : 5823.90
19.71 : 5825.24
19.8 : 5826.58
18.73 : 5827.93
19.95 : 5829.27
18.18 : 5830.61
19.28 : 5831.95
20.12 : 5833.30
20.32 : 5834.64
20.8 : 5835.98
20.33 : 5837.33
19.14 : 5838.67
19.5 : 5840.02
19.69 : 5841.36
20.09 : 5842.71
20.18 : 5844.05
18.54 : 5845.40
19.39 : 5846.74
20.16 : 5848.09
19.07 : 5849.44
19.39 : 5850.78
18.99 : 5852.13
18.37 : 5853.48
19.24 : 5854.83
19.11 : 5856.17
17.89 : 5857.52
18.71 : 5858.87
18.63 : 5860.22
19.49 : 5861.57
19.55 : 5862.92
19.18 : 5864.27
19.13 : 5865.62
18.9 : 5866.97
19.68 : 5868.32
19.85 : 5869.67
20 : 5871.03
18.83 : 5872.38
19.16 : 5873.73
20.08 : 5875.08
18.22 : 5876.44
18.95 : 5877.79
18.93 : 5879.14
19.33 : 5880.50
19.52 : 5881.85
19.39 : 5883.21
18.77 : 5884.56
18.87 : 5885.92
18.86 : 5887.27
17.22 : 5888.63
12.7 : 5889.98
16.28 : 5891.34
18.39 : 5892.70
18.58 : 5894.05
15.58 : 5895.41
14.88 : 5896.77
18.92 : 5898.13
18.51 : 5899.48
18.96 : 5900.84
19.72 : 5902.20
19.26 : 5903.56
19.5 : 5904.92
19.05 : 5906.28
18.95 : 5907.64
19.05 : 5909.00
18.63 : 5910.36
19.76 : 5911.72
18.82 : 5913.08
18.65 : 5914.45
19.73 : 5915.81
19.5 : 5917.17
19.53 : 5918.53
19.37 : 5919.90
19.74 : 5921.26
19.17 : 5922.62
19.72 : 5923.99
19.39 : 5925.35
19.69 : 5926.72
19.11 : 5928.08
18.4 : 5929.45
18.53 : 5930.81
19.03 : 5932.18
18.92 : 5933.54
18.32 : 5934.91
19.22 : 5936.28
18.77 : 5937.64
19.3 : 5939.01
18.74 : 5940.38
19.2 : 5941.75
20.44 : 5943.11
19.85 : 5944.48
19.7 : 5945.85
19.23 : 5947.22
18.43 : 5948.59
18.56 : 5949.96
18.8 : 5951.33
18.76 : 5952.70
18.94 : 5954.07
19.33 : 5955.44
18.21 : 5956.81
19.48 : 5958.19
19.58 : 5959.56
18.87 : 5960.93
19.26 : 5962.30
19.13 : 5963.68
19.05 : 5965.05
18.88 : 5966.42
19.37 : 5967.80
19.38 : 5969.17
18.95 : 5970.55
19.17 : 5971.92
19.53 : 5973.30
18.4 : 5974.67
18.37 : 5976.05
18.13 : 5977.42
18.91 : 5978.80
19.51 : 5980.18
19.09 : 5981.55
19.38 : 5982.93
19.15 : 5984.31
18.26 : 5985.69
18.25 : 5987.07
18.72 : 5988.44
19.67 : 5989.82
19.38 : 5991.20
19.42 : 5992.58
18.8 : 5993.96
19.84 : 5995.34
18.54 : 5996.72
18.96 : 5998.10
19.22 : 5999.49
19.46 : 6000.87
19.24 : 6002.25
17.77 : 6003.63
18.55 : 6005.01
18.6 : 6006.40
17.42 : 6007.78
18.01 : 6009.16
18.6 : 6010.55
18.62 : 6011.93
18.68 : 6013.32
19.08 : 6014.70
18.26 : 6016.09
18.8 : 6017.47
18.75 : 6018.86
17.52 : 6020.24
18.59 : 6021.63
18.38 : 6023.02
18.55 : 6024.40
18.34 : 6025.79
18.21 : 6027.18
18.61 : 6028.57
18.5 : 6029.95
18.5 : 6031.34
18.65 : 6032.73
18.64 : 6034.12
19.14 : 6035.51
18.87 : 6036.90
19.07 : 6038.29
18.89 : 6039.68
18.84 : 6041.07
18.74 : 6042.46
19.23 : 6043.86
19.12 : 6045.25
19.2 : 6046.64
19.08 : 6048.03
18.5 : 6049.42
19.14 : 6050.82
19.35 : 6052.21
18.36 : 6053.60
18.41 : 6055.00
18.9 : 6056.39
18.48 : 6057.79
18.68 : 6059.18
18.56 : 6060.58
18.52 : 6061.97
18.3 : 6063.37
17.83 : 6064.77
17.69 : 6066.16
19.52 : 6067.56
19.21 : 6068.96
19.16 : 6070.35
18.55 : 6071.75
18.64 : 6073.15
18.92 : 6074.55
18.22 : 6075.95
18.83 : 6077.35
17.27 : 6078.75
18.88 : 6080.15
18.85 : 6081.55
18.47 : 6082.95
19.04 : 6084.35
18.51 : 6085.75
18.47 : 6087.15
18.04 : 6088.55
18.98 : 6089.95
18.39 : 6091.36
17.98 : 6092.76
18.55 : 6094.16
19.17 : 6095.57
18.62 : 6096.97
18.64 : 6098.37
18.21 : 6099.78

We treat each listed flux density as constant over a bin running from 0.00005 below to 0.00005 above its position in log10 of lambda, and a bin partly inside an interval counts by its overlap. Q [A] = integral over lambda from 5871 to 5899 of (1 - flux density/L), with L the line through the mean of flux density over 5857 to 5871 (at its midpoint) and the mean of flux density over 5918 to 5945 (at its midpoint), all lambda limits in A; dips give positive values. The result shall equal 1.5 A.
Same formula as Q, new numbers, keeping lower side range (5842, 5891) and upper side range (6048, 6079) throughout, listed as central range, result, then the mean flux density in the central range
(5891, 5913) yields 0.53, 18.4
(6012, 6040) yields 0.12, 18.6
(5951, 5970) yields -0.30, 19.1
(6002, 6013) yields 0.23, 18.3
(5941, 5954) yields -0.27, 19.2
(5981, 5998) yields -0.27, 19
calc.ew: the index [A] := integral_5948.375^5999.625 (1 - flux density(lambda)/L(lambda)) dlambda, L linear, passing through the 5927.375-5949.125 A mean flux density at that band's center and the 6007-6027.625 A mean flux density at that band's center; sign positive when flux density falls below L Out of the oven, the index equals -0.61 A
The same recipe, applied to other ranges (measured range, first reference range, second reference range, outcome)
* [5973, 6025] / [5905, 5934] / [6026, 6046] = 0.5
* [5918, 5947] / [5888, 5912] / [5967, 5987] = -1.4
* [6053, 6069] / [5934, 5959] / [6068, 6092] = 0.1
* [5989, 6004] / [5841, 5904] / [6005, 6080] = -0.4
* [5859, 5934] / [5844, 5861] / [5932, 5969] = 0.9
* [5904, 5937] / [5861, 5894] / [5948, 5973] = -0.5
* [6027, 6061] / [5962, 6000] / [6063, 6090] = -0.1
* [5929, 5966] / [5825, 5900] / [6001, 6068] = -0.6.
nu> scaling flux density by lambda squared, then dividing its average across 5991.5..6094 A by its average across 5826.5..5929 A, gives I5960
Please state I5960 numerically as 1.04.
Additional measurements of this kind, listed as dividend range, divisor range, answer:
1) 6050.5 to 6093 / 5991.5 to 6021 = 1.02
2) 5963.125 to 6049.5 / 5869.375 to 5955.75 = 1.03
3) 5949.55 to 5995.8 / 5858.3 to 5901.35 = 1.06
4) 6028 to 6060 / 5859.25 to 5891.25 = 1.06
